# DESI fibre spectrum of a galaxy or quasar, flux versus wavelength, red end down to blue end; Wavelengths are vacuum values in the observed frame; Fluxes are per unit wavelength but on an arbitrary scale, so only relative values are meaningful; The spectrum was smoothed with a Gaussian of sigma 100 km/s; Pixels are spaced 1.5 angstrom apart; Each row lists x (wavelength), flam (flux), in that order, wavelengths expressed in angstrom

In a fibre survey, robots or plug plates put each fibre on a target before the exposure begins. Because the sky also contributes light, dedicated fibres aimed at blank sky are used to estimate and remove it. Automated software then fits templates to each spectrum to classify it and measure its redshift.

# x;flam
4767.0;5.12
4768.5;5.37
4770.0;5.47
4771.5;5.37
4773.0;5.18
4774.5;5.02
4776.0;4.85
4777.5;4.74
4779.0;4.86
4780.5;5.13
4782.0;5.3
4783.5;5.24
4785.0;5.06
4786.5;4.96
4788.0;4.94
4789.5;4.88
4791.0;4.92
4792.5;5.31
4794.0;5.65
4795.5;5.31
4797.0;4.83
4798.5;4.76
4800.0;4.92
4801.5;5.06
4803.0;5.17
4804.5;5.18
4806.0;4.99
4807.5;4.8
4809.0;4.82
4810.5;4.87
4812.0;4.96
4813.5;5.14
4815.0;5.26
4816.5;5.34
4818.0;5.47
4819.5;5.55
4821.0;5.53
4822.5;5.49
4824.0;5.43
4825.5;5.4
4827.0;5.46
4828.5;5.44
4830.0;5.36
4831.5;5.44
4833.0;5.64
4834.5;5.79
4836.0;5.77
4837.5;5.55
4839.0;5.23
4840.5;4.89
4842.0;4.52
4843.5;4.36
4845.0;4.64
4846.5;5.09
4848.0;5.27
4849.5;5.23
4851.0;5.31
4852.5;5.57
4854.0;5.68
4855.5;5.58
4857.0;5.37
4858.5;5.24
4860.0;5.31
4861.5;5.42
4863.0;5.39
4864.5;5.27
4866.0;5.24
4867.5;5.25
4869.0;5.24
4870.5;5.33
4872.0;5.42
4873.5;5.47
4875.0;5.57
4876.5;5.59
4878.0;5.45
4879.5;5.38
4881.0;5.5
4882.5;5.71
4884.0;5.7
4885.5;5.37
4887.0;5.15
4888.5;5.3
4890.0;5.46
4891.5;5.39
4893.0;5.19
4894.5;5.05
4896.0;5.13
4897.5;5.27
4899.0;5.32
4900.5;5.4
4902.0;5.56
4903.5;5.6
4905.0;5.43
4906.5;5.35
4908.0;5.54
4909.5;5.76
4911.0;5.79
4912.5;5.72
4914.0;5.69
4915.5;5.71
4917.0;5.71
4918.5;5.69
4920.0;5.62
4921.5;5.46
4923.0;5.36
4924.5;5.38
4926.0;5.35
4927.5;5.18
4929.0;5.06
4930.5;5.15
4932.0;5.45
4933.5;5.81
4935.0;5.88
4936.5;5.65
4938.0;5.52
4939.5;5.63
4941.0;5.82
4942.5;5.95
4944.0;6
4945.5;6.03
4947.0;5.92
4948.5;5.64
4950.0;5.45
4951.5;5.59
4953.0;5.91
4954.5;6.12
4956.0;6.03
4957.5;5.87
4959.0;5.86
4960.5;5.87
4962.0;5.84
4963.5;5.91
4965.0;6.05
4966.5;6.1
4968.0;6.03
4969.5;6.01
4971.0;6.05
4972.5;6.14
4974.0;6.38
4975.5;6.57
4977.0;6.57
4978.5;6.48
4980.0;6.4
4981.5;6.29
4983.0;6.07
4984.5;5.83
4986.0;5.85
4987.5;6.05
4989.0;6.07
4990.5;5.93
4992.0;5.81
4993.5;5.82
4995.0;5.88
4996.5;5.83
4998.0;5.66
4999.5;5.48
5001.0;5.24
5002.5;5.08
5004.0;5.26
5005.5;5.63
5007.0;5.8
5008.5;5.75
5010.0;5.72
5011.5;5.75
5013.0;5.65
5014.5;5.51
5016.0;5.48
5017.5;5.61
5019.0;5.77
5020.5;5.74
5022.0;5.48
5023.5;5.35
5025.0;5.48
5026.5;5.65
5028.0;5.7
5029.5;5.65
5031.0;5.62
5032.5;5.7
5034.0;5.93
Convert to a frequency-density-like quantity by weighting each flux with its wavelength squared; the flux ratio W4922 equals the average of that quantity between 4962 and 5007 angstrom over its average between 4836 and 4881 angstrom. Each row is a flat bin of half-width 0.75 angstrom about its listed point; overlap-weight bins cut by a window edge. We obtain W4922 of 1.18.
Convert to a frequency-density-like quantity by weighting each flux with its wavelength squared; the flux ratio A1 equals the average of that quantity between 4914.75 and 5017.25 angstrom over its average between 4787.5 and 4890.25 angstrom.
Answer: 1.16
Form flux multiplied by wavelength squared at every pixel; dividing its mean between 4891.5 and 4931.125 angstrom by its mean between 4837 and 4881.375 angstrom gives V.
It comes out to 1.1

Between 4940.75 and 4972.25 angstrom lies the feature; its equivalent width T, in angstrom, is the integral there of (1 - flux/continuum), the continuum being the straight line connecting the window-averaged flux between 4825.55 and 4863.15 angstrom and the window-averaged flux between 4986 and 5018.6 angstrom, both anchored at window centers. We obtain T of -2.0 angstrom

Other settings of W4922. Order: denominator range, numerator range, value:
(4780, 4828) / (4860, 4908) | 1.08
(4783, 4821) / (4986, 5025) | 1.20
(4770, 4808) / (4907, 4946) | 1.17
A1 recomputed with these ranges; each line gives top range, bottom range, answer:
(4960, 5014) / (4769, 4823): 1.25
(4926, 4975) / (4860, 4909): 1.11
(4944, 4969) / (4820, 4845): 1.17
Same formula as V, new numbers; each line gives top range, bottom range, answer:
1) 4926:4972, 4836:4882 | 1.13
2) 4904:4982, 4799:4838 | 1.15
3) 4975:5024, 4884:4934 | 1.11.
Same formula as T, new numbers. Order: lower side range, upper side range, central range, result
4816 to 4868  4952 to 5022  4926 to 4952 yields 0.3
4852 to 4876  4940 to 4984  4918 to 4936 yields 1.1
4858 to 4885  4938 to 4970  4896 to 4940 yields 1.3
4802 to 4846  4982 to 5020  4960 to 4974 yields -1.0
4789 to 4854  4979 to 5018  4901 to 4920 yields -0.5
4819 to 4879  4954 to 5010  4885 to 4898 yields 0.7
